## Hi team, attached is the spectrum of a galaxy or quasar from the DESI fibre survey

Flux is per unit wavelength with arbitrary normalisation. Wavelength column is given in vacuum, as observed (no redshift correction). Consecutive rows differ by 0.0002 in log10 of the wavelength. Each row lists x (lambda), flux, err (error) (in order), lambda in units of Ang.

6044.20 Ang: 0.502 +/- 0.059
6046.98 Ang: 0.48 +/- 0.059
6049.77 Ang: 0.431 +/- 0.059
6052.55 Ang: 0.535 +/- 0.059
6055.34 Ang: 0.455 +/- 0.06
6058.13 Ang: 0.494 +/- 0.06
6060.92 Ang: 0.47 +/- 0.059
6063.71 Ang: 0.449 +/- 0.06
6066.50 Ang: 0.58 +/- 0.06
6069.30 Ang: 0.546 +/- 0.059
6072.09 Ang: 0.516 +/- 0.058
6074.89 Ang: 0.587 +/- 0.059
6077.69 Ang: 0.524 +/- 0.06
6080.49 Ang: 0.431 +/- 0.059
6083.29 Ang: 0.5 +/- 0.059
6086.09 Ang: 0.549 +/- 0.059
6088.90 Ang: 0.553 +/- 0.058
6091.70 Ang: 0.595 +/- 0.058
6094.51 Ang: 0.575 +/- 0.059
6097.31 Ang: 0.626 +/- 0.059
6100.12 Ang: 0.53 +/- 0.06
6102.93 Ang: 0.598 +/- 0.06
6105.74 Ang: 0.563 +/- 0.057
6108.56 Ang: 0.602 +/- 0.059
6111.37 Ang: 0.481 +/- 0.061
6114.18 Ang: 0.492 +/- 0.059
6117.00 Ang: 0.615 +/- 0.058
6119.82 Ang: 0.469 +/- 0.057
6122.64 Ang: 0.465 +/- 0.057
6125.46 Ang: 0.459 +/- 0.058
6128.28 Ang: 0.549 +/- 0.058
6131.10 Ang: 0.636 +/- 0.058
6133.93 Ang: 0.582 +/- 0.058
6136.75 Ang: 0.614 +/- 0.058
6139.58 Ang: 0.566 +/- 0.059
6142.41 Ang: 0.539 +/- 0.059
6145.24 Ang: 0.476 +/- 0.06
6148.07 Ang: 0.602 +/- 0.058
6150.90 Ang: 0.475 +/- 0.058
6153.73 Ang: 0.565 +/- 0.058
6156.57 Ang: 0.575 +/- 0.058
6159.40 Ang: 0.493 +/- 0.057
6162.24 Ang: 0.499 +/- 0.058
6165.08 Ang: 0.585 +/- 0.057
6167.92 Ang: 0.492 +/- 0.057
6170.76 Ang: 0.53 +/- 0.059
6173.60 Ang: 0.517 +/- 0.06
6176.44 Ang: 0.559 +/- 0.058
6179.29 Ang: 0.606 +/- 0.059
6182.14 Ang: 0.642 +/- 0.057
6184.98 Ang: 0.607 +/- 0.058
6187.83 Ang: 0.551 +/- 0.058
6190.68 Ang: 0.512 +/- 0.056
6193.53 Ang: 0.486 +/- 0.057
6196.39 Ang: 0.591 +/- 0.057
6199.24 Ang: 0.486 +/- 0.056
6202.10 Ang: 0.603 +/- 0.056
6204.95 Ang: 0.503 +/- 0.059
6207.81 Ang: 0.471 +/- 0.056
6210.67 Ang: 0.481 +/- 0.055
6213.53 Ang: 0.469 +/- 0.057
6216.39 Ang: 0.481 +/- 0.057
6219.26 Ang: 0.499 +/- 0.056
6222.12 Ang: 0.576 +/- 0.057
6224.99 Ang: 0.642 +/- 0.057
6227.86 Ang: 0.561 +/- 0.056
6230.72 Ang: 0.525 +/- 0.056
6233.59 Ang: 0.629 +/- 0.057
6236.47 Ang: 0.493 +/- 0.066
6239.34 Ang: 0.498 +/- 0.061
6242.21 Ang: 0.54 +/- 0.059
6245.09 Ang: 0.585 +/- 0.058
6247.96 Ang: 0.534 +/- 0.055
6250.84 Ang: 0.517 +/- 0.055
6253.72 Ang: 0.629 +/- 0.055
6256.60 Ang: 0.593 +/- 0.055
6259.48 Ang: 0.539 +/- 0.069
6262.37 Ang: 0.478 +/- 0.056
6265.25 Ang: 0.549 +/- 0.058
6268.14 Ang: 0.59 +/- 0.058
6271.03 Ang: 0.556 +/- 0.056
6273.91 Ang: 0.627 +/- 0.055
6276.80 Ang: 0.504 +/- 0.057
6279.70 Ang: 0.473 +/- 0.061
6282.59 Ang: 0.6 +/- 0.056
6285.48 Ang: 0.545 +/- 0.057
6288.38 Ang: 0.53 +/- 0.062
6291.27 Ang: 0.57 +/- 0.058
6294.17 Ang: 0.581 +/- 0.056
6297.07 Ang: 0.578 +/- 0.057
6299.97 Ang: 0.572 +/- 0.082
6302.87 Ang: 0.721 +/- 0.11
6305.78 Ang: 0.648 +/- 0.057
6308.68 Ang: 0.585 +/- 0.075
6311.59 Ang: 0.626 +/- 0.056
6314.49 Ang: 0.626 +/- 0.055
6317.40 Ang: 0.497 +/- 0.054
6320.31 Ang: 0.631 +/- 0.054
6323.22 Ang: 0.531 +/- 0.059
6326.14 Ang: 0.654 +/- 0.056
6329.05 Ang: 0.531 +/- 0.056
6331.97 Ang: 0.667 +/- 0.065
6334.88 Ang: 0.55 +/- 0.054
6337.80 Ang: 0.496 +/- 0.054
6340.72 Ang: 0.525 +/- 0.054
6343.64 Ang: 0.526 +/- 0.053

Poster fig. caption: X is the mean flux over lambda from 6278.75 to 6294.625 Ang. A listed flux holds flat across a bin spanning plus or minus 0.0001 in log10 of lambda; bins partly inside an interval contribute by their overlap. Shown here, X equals 0.551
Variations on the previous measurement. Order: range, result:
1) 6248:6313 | 0.572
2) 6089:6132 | 0.549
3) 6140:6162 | 0.532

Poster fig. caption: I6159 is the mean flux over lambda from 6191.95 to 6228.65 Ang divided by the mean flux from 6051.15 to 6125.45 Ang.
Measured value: 1.0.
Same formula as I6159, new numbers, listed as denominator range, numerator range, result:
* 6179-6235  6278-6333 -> 1.08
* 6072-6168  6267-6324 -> 1.07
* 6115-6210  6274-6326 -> 1.07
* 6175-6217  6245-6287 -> 1.03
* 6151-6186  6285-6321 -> 1.07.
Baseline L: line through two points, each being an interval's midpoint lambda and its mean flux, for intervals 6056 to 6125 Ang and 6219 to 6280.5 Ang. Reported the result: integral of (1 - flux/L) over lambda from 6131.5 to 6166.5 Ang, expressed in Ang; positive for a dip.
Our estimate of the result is -0.7 Ang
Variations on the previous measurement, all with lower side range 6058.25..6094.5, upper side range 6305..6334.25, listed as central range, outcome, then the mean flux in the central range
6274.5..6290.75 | 1.35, 0.538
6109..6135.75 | 0.39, 0.532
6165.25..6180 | 0.34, 0.541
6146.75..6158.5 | -0.06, 0.551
